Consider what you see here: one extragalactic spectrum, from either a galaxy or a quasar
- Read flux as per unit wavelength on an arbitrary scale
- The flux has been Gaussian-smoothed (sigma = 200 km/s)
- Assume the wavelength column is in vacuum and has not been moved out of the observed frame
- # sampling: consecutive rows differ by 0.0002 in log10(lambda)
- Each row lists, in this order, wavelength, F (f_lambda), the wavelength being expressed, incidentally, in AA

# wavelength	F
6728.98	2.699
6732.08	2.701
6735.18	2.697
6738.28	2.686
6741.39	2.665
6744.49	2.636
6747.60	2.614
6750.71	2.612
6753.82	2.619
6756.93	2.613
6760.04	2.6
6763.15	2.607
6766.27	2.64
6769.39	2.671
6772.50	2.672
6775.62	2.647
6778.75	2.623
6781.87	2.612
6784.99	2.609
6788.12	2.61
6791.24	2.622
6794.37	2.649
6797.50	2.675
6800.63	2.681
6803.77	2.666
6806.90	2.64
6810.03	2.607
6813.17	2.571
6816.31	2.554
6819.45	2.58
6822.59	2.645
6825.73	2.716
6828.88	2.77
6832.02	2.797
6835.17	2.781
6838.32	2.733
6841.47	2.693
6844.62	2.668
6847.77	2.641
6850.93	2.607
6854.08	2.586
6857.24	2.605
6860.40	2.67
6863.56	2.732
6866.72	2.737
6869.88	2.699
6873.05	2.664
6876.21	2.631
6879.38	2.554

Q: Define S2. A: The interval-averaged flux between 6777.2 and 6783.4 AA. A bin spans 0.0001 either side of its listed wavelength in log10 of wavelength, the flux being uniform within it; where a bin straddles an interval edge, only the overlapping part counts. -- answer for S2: 2.62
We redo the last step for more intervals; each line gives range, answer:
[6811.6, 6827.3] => 2.61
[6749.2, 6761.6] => 2.61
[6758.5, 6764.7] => 2.61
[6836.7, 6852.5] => 2.67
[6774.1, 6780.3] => 2.63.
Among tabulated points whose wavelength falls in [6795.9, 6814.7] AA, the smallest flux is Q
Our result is 2.571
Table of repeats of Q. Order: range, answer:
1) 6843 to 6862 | 2.586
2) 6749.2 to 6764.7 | 2.6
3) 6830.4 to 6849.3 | 2.641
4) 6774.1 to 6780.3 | 2.623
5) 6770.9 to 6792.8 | 2.609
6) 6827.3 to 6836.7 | 2.77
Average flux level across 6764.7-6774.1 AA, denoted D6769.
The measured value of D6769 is 2.66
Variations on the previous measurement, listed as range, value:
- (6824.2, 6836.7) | 2.77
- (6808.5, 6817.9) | 2.58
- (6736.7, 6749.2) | 2.65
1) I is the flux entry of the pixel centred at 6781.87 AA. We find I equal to 2.612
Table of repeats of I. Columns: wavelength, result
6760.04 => 2.6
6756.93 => 2.613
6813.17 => 2.571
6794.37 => 2.649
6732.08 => 2.701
